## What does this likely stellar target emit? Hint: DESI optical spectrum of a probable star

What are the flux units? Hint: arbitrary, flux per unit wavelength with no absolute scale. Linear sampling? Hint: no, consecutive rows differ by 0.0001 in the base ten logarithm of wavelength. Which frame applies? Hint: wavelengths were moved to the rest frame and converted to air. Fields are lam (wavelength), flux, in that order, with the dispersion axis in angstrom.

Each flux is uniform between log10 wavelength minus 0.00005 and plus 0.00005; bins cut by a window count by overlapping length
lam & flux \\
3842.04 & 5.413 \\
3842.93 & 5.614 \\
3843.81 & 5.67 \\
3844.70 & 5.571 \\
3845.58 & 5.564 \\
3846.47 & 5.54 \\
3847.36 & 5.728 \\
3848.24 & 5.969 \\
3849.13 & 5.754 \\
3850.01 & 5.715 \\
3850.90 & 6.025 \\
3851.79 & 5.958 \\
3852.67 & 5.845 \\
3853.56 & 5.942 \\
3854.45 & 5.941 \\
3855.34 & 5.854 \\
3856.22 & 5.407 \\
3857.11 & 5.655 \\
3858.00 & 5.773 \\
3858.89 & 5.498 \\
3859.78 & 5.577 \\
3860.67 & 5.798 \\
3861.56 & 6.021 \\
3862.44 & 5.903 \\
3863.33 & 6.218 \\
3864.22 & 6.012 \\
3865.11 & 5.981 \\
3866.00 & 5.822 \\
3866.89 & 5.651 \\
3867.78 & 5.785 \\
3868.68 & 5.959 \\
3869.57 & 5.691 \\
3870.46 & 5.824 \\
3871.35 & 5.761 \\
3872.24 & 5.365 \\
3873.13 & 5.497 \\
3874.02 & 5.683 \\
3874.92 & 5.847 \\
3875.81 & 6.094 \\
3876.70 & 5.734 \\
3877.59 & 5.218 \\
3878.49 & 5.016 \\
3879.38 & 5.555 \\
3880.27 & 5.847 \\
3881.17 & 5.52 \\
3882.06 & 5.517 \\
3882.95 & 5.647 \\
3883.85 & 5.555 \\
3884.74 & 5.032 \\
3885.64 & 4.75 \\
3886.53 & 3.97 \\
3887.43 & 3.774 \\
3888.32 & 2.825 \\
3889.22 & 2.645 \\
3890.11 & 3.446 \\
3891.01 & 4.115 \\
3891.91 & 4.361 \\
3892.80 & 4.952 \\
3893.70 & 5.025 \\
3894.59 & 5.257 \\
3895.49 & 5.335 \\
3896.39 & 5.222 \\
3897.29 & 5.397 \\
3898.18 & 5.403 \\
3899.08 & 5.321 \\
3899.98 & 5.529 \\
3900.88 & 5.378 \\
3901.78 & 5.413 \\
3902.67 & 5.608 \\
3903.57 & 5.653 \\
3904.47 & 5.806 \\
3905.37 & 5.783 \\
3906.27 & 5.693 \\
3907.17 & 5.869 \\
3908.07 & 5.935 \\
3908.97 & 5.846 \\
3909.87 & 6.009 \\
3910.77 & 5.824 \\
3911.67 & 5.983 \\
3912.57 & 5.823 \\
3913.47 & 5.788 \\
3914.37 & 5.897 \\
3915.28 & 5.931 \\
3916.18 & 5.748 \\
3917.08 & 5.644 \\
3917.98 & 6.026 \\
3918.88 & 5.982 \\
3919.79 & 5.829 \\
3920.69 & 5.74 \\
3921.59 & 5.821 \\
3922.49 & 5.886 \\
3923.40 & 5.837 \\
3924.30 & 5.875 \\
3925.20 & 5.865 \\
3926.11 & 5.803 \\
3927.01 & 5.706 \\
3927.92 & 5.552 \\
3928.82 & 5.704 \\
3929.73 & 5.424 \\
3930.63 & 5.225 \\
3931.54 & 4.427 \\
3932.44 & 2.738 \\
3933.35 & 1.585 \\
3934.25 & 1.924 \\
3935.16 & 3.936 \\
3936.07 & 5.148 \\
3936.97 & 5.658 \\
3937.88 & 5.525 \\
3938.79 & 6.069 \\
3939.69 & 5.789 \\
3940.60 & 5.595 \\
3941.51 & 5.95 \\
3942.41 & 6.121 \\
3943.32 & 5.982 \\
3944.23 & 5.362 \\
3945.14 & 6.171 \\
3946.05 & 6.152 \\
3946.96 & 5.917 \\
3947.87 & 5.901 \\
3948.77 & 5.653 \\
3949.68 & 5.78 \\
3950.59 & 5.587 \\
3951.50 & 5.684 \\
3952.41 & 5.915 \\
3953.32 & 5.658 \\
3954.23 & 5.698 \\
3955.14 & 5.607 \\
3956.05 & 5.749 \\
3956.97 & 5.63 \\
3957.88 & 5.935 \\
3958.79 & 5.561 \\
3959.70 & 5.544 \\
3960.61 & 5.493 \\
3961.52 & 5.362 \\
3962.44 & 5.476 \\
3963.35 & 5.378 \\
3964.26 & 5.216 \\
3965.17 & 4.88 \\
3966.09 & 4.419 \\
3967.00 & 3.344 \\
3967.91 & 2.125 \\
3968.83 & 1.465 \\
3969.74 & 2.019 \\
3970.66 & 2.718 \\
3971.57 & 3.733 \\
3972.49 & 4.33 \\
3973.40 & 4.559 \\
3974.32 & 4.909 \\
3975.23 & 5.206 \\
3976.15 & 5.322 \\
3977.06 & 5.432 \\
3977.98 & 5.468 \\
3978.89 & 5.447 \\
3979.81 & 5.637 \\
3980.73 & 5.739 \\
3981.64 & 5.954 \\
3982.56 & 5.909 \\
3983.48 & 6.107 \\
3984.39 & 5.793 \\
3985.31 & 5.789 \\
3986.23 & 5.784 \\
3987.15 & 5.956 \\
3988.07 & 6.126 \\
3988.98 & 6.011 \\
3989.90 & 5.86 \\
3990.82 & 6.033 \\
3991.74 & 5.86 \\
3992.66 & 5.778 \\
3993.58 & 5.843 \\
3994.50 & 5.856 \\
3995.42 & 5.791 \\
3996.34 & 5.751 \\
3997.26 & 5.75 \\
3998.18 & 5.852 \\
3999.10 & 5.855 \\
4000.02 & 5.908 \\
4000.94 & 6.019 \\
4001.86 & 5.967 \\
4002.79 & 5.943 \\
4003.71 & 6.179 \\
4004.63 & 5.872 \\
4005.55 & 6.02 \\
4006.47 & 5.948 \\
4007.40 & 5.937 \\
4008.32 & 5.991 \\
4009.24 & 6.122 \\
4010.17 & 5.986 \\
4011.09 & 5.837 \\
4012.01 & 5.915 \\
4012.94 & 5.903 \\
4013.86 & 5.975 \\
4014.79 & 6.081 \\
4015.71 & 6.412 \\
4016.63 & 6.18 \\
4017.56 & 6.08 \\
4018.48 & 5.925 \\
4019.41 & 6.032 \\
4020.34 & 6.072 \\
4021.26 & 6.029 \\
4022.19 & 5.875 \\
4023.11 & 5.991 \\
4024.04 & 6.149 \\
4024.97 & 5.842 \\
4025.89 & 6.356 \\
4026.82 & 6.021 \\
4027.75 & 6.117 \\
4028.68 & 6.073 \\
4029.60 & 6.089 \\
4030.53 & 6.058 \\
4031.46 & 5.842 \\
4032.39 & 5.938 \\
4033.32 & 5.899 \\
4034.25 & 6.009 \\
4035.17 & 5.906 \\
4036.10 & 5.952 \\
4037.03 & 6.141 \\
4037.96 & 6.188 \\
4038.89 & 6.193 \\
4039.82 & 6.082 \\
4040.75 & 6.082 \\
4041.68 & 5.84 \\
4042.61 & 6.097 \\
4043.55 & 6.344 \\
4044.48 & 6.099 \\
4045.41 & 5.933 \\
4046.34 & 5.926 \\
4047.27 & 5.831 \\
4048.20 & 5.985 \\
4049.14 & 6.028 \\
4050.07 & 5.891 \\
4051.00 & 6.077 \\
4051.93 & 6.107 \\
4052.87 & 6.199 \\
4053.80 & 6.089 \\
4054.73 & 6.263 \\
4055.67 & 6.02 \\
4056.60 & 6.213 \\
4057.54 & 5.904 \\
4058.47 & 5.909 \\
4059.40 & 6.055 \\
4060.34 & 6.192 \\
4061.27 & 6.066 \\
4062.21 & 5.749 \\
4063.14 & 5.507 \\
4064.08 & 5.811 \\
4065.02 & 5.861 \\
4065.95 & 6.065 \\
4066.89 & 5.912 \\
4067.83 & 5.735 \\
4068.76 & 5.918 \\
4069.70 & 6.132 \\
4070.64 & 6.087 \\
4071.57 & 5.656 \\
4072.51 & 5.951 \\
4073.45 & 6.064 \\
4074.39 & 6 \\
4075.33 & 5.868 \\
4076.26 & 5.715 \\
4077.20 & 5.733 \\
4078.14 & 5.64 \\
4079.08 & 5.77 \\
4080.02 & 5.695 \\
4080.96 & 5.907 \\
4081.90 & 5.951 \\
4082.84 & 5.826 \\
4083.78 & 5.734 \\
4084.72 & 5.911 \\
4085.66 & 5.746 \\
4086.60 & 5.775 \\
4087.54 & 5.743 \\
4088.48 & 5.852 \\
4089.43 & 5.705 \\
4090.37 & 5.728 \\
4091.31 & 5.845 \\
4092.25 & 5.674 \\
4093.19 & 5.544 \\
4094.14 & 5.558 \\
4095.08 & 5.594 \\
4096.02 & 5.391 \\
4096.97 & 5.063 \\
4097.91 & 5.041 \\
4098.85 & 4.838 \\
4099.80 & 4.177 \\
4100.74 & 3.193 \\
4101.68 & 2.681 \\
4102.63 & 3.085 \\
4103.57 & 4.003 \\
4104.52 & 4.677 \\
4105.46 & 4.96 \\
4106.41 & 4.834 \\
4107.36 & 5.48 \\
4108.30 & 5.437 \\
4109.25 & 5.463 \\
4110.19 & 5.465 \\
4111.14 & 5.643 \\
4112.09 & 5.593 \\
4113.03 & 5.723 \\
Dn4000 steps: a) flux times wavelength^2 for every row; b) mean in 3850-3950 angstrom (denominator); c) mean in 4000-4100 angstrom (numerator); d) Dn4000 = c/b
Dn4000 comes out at 1.2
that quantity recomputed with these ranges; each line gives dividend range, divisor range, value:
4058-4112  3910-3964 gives 1.07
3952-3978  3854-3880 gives 0.87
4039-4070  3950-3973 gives 1.33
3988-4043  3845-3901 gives 1.19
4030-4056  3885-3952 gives 1.21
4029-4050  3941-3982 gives 1.22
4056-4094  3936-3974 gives 1.21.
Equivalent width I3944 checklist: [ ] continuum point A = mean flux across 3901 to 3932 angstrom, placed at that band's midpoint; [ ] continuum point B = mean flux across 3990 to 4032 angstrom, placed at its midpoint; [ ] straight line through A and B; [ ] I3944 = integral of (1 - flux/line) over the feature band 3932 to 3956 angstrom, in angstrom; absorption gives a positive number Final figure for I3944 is 2.2 angstrom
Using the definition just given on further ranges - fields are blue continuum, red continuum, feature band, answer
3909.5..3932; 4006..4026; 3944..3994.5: 5.2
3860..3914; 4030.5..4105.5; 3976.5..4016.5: -2.3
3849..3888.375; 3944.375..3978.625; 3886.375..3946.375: 0.1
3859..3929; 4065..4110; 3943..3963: -0.9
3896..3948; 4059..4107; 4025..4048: -2.4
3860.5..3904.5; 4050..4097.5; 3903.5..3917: -1.2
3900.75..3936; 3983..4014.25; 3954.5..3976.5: 4.3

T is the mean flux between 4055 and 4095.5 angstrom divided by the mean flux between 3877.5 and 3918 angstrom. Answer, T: 1.1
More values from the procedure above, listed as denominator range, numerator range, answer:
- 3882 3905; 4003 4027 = 1.24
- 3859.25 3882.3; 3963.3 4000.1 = 0.90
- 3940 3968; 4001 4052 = 1.10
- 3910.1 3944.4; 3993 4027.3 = 1.11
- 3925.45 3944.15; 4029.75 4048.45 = 1.20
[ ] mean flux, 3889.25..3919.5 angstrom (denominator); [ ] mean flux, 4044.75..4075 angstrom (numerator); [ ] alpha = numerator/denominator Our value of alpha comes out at 1.10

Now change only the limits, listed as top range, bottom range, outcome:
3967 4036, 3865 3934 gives 1.05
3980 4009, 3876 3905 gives 1.18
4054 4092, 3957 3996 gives 1.15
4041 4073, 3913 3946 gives 1.11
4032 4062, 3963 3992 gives 1.22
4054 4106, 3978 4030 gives 0.93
